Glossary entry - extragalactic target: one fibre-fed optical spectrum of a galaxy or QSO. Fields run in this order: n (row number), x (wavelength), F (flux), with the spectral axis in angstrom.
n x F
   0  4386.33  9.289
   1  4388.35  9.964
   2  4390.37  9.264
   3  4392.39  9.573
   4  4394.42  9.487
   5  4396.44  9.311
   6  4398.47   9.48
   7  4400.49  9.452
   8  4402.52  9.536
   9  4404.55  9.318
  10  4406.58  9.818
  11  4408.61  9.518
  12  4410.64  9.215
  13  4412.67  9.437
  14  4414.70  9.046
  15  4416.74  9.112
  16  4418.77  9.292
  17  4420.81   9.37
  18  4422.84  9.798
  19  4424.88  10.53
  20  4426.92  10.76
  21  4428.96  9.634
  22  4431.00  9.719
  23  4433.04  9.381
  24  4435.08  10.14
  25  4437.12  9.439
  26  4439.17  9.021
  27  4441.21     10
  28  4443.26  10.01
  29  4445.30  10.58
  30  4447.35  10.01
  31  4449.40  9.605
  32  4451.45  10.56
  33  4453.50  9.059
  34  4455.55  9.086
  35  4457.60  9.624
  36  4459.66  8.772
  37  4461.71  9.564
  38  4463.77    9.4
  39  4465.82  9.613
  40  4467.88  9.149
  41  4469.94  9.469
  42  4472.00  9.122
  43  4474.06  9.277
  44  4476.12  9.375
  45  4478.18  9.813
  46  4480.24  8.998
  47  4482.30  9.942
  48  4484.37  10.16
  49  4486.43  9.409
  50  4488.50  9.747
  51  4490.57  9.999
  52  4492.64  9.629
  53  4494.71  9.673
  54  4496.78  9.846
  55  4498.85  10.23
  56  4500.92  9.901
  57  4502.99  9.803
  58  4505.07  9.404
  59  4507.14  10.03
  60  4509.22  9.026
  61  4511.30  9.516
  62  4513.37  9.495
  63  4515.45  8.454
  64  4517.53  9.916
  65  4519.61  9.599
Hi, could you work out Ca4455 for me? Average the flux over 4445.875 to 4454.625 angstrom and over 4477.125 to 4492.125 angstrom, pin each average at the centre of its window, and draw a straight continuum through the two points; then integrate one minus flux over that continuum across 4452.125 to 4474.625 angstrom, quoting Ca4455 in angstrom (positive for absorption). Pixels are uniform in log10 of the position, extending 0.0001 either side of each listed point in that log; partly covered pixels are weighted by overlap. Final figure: 1.1 angstrom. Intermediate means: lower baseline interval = 9.84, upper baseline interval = 9.72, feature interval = 9.3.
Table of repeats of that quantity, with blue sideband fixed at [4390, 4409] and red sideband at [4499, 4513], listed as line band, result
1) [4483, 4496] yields -0.2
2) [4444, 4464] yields -0.2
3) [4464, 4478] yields 0.3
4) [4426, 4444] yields -0.5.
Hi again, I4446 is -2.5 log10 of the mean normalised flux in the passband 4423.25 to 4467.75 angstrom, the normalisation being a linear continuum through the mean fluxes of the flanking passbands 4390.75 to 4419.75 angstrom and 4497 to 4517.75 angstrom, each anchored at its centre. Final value -0.03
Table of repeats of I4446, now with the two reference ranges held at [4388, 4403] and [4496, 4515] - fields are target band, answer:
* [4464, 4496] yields 0.01 mag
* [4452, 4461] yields 0.04 mag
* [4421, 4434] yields -0.04 mag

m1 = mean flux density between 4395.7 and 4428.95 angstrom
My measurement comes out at 9.56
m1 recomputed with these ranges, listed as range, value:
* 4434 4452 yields 9.91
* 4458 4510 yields 9.58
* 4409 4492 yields 9.61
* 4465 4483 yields 9.41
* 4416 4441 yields 9.7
